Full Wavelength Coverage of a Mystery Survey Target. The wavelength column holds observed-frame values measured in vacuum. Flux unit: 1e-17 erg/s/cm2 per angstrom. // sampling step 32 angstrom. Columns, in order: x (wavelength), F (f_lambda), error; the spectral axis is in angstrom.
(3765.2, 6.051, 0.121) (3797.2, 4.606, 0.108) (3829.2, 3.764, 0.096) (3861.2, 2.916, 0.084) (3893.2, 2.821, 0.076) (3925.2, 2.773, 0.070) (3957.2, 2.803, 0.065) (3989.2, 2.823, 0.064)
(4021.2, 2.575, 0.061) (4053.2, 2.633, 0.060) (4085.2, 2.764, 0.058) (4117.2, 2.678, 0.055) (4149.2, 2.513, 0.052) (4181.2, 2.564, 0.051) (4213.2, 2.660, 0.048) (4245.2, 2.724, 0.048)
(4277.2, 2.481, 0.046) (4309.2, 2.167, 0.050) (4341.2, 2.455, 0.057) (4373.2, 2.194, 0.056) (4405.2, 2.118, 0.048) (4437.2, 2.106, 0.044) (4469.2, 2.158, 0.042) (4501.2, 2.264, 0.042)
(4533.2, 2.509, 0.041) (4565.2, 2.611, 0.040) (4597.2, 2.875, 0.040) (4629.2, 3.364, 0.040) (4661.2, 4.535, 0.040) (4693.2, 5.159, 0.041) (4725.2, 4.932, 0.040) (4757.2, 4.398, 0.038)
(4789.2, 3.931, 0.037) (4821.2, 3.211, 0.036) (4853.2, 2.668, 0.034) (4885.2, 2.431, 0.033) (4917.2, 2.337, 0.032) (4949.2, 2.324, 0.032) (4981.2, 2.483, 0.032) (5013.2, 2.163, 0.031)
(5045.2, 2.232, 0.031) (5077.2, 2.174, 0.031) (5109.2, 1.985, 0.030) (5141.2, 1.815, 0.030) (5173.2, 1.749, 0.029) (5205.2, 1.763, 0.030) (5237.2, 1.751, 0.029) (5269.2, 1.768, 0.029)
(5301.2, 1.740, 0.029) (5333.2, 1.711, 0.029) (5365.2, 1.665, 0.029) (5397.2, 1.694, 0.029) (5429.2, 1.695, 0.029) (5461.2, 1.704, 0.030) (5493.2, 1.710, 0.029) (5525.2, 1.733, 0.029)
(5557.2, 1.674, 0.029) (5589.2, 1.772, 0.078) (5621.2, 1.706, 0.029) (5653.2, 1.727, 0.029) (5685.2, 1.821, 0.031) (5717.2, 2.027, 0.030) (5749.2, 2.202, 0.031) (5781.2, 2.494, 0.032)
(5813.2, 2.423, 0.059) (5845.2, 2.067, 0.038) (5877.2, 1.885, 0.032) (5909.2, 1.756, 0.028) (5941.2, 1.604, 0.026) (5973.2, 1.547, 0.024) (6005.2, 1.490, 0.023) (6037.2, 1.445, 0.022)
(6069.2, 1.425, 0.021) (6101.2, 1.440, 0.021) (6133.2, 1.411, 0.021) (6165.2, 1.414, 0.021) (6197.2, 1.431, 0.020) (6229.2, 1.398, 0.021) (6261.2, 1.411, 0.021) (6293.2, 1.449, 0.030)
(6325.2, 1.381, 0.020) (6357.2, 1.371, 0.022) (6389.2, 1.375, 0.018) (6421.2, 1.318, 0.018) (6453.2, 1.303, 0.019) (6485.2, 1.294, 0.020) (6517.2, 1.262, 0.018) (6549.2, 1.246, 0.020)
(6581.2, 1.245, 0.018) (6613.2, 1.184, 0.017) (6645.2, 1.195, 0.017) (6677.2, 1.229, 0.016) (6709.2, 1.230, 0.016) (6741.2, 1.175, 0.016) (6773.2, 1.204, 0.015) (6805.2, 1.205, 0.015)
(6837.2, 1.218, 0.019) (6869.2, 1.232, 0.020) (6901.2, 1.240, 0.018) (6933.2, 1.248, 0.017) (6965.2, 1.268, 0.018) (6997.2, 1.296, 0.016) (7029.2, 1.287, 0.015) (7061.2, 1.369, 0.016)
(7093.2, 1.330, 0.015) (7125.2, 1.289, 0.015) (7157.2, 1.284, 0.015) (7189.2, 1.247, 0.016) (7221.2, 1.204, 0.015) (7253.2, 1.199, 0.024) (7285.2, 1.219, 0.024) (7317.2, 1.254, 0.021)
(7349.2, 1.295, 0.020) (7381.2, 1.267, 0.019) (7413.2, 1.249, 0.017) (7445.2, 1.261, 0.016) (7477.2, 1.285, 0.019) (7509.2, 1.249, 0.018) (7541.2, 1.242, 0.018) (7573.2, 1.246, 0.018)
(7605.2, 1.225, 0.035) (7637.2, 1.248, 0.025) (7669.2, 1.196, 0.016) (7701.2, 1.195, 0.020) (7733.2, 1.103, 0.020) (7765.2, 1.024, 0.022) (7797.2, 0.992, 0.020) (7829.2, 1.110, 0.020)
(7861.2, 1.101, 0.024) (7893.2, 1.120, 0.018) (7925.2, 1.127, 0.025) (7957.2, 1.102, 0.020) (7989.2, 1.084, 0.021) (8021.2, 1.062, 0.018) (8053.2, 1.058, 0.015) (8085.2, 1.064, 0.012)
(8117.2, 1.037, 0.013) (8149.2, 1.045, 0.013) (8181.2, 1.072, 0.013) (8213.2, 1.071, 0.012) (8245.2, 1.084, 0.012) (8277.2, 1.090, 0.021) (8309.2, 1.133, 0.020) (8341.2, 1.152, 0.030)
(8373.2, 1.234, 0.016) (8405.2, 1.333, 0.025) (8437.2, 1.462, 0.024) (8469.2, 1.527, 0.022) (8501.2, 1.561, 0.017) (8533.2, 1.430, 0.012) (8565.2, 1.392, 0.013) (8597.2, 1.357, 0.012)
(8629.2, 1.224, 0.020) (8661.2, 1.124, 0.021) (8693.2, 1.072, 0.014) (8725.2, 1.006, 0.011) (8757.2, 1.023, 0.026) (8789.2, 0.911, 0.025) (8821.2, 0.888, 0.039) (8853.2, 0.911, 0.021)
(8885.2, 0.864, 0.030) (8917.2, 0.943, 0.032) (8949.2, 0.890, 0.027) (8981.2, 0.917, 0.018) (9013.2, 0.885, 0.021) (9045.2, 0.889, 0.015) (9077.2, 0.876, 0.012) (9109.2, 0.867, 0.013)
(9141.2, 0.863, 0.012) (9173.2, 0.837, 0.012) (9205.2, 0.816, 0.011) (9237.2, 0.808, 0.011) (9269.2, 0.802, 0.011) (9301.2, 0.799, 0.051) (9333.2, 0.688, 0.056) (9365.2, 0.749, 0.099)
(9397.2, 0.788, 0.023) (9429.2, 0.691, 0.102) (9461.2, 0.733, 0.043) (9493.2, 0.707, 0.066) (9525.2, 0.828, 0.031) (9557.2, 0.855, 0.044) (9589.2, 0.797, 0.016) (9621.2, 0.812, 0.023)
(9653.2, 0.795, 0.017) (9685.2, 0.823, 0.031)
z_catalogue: 2.038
